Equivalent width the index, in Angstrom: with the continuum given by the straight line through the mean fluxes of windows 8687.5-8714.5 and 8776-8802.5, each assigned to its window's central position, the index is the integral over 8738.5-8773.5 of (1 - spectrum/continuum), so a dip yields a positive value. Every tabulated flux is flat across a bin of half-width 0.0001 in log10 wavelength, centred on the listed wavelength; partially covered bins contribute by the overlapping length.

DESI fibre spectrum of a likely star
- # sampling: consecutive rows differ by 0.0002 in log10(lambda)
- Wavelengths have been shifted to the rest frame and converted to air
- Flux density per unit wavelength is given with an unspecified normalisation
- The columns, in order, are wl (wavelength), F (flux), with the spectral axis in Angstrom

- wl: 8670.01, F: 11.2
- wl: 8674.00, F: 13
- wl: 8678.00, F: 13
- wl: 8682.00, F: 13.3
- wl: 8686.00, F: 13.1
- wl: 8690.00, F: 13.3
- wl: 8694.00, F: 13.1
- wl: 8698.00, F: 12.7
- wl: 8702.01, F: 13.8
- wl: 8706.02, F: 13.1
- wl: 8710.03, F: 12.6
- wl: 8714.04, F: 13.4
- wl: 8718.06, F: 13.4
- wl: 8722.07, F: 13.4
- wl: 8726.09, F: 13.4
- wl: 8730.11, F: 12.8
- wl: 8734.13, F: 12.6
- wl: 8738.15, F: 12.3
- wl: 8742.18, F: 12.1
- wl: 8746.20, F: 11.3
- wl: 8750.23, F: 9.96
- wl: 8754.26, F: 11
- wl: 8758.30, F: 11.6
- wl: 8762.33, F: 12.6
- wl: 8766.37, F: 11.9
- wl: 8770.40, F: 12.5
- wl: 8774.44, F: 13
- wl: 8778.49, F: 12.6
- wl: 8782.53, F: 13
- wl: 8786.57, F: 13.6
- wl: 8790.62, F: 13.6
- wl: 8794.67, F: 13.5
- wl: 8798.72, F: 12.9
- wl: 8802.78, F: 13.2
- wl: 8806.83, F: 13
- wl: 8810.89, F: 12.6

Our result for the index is 3.9 Angstrom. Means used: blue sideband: 13.1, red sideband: 13.2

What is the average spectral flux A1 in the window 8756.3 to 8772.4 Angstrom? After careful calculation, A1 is 12.2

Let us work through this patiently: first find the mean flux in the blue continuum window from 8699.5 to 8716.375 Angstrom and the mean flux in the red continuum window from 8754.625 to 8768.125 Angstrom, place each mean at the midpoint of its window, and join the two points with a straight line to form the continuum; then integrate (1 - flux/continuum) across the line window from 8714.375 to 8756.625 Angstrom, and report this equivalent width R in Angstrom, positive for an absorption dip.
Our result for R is 1.0 Angstrom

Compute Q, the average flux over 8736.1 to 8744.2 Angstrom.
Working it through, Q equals 12.2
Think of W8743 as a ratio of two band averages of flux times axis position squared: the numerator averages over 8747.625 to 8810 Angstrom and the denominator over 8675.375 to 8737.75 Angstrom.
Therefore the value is 0.97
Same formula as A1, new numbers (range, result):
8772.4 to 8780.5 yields 12.8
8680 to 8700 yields 13.1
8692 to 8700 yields 12.9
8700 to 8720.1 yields 13.3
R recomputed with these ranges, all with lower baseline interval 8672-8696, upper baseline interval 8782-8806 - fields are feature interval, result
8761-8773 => 0.8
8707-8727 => -0.1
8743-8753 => 1.8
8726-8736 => 0.3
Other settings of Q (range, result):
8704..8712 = 12.9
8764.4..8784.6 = 12.6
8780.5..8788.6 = 13.3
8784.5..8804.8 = 13.4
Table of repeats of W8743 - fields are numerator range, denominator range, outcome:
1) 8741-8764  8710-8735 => 0.87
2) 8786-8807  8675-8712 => 1.04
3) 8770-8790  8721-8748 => 1.05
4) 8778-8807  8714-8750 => 1.07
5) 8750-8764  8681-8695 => 0.88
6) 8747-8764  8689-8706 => 0.86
